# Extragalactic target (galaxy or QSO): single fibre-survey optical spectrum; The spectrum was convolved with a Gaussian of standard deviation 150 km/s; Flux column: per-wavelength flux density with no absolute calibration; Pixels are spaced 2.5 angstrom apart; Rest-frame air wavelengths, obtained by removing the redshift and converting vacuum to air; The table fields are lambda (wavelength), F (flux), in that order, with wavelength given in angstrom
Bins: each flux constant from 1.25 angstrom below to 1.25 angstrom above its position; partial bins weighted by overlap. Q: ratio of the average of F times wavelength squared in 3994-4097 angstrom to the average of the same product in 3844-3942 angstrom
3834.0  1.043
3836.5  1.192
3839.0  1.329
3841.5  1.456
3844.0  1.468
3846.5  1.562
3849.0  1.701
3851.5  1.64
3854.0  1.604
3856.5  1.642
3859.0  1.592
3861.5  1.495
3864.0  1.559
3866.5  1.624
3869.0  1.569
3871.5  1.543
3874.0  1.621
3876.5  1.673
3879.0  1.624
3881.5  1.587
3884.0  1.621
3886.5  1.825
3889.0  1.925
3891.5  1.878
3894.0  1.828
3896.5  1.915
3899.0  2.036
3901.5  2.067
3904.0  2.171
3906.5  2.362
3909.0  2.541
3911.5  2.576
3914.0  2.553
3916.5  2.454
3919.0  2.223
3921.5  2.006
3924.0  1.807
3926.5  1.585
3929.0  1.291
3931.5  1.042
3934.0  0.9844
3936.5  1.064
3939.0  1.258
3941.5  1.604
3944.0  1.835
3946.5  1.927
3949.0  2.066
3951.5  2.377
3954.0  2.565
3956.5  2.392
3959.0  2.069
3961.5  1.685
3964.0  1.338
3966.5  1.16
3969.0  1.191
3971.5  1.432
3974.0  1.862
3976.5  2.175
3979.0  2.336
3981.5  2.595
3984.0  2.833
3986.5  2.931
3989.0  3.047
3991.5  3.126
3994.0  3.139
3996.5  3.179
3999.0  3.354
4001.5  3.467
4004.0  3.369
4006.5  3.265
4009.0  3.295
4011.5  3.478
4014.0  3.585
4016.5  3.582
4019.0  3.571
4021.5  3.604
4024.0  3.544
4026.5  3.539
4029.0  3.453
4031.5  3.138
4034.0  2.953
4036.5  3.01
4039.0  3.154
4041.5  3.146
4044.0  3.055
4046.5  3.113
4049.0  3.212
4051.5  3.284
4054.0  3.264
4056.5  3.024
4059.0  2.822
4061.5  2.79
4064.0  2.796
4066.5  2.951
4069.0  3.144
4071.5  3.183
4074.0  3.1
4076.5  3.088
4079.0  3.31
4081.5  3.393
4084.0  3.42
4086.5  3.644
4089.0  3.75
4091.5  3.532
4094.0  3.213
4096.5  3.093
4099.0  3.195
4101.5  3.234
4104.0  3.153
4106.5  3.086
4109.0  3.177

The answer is 2.00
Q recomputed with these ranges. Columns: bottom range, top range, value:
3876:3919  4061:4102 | 1.73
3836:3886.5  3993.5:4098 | 2.28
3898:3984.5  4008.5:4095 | 1.80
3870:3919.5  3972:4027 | 1.64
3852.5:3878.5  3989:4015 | 2.23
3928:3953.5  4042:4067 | 2.04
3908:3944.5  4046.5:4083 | 1.87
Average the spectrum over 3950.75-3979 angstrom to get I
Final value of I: 1.85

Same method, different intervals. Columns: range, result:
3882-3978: 1.86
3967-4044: 2.99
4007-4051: 3.32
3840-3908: 1.73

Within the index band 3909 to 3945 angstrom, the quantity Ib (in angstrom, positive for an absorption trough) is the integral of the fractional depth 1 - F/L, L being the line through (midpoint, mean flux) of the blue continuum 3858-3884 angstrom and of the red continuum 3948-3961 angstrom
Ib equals 4.6 angstrom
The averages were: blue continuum 1.59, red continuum 2.26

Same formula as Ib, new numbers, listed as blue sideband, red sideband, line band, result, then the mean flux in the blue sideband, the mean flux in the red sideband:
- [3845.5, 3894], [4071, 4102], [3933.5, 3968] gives 8.0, 1.65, 3.32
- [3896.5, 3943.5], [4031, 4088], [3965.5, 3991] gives 2.3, 1.87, 3.13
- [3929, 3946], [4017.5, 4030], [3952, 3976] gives 2.2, 1.33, 3.54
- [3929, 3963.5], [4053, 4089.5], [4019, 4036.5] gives -4.6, 1.73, 3.17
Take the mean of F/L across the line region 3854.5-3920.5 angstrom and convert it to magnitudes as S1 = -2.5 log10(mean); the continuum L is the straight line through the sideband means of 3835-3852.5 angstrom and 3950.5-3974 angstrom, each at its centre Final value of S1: -0.19 mag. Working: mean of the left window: 1.47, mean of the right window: 1.8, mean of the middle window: 1.9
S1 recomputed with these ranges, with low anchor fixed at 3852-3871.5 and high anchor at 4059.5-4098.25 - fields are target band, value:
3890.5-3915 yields -0.16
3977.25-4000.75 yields -0.16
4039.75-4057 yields -0.06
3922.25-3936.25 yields 0.47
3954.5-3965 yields 0.20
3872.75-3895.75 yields 0.01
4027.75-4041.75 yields -0.09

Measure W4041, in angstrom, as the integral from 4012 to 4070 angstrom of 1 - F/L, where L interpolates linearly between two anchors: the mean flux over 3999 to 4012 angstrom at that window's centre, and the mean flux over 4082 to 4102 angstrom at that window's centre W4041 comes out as 2.9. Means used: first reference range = 3.37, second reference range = 3.39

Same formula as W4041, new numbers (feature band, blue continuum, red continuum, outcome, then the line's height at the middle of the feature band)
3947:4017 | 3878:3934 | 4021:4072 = 0.8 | 2.59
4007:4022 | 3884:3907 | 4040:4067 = -3.9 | 2.78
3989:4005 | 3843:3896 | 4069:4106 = -3.9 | 2.61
